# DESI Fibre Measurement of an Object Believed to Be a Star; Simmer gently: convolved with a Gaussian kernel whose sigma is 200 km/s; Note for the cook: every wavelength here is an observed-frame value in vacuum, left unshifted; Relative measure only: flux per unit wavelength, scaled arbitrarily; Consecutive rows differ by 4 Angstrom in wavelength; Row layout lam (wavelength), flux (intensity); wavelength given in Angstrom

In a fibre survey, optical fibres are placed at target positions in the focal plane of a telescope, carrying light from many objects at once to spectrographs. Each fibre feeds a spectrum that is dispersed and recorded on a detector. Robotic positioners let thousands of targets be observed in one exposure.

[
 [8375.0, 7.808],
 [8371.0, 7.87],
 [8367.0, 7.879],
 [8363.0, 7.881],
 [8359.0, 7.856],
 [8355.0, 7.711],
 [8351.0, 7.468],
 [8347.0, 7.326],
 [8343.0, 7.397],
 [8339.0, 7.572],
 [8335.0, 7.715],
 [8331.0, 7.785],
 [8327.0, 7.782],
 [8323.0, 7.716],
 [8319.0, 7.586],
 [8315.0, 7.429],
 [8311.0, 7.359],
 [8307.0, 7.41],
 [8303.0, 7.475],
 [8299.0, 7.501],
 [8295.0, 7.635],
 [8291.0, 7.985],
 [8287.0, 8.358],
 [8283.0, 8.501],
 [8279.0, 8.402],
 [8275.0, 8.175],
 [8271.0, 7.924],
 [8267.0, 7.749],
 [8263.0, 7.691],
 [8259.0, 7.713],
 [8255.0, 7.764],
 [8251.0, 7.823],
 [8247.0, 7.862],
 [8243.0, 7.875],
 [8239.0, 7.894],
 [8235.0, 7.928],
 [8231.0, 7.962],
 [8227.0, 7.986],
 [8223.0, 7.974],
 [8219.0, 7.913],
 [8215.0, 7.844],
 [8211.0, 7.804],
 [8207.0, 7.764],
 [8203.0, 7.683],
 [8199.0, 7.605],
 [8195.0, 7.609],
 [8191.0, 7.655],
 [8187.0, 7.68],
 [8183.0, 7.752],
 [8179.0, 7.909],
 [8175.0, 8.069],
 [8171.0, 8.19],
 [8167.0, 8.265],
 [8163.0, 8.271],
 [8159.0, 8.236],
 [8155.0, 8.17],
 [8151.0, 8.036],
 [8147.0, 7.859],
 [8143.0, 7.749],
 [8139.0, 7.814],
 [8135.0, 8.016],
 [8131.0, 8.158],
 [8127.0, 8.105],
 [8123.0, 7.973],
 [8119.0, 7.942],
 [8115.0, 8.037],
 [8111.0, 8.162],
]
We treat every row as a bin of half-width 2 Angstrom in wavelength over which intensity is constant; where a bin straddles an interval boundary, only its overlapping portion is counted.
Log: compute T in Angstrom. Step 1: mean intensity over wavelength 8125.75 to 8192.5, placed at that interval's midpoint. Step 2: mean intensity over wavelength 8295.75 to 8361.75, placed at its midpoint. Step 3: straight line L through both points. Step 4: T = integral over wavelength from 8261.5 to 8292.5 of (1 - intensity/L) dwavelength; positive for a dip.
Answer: -1.6 Angstrom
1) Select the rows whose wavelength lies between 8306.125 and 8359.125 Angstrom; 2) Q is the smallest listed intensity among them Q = 7.326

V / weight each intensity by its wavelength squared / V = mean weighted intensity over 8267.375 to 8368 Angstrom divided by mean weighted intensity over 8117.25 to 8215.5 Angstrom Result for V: 1.01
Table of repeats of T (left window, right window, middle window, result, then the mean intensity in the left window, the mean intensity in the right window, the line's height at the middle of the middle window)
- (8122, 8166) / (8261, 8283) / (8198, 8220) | 0.7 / 8.04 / 8.03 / 8.04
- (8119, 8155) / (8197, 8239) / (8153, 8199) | -0.3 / 7.97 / 7.85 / 7.91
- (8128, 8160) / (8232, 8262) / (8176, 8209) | 0.9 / 8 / 7.84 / 7.92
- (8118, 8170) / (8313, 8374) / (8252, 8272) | 0.2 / 8.05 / 7.67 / 7.82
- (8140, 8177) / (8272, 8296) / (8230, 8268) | 1.6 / 8.09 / 8.19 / 8.16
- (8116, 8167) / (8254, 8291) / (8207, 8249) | 0.7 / 8.04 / 8.04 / 8.04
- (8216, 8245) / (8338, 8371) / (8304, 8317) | 0.6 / 7.93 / 7.65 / 7.75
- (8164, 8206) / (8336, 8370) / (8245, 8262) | 0.0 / 7.85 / 7.65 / 7.77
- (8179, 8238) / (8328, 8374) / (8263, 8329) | -0.7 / 7.8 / 7.68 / 7.73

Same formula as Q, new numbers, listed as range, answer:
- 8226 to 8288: 7.691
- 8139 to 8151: 7.749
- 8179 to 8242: 7.605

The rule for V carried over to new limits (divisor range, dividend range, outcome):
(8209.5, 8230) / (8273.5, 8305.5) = 1.03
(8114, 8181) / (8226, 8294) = 1.02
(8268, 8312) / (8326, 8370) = 0.99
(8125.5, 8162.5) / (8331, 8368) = 1.00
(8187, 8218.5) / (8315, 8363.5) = 1.02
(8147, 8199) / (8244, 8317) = 1.01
